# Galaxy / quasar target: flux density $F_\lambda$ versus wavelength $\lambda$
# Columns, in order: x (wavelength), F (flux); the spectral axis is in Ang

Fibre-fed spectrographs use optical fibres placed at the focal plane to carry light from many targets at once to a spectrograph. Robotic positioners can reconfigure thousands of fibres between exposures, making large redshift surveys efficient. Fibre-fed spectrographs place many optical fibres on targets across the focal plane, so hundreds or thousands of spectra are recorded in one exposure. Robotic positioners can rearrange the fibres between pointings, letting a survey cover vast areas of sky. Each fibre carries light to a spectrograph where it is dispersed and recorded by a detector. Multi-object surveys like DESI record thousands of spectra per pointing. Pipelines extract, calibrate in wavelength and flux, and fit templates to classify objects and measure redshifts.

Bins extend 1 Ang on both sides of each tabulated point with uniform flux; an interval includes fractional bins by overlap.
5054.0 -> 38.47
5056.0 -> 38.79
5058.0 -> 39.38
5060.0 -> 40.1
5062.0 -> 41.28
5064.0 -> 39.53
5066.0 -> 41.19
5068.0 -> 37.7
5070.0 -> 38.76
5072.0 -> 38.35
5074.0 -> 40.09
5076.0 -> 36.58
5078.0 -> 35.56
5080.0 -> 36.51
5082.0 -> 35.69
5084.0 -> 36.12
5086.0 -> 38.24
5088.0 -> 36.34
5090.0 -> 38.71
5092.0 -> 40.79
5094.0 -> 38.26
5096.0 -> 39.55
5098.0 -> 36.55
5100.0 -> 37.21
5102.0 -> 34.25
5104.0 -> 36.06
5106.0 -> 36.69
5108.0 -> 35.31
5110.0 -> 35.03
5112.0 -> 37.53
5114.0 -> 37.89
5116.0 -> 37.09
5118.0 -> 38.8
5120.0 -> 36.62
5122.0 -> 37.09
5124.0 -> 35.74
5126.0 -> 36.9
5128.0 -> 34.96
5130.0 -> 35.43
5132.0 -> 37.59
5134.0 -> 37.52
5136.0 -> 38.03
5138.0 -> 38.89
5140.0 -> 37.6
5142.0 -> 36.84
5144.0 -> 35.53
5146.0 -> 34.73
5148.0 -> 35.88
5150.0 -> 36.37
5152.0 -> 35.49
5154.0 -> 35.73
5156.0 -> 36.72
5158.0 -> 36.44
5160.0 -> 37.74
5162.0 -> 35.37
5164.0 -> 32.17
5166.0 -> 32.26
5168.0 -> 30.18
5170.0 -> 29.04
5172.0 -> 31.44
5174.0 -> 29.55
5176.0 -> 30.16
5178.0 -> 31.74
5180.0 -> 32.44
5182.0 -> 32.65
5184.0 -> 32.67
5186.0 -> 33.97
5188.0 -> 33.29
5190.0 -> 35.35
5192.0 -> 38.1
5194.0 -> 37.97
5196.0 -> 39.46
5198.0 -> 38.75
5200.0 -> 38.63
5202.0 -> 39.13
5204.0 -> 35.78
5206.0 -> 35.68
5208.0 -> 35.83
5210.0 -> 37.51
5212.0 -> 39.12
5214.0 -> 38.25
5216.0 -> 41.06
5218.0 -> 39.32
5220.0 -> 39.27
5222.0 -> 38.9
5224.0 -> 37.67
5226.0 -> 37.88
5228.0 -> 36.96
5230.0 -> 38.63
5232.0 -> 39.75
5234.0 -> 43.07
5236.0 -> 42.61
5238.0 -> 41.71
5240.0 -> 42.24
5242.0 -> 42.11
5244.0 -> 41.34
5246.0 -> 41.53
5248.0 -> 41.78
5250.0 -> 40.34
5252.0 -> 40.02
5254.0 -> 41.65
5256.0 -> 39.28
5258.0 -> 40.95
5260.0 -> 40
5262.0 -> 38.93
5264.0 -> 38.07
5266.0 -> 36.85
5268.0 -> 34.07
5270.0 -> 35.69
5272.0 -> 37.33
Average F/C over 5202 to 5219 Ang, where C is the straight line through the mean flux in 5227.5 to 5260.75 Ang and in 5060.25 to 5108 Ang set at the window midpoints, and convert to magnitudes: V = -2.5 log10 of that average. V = 0.07 mag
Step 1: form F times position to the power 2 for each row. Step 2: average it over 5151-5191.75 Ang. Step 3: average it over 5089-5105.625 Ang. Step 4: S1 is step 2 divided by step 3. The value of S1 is 0.9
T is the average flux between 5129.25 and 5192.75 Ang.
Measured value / 34.6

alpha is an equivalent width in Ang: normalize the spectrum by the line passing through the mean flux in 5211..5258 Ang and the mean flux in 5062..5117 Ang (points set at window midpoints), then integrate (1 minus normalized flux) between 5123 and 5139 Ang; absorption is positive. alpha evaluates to 0.6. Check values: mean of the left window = 37.5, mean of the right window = 40.2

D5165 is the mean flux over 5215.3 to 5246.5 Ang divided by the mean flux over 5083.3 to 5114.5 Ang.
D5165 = 1.08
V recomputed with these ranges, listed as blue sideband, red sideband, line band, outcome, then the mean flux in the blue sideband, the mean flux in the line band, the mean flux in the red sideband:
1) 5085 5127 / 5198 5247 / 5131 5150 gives 0.026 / 37.2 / 36.9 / 39.3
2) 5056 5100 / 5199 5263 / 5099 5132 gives 0.063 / 38.3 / 36.4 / 39.6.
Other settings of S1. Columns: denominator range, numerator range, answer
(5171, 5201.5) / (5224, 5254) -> 1.20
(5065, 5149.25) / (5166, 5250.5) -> 1.04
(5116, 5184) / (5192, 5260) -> 1.16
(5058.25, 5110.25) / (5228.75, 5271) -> 1.13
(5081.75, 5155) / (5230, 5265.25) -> 1.16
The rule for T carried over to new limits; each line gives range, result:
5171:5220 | 35.8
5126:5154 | 36.5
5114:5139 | 37.1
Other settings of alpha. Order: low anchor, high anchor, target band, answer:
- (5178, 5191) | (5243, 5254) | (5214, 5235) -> -0.6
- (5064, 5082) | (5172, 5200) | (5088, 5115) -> 0.0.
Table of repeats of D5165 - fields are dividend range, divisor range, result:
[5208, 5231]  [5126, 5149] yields 1.05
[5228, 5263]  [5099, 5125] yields 1.12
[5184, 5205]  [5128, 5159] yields 1.01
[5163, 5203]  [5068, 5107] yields 0.91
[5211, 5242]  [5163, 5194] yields 1.23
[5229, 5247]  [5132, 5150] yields 1.12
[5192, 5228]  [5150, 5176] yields 1.14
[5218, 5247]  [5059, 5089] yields 1.05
